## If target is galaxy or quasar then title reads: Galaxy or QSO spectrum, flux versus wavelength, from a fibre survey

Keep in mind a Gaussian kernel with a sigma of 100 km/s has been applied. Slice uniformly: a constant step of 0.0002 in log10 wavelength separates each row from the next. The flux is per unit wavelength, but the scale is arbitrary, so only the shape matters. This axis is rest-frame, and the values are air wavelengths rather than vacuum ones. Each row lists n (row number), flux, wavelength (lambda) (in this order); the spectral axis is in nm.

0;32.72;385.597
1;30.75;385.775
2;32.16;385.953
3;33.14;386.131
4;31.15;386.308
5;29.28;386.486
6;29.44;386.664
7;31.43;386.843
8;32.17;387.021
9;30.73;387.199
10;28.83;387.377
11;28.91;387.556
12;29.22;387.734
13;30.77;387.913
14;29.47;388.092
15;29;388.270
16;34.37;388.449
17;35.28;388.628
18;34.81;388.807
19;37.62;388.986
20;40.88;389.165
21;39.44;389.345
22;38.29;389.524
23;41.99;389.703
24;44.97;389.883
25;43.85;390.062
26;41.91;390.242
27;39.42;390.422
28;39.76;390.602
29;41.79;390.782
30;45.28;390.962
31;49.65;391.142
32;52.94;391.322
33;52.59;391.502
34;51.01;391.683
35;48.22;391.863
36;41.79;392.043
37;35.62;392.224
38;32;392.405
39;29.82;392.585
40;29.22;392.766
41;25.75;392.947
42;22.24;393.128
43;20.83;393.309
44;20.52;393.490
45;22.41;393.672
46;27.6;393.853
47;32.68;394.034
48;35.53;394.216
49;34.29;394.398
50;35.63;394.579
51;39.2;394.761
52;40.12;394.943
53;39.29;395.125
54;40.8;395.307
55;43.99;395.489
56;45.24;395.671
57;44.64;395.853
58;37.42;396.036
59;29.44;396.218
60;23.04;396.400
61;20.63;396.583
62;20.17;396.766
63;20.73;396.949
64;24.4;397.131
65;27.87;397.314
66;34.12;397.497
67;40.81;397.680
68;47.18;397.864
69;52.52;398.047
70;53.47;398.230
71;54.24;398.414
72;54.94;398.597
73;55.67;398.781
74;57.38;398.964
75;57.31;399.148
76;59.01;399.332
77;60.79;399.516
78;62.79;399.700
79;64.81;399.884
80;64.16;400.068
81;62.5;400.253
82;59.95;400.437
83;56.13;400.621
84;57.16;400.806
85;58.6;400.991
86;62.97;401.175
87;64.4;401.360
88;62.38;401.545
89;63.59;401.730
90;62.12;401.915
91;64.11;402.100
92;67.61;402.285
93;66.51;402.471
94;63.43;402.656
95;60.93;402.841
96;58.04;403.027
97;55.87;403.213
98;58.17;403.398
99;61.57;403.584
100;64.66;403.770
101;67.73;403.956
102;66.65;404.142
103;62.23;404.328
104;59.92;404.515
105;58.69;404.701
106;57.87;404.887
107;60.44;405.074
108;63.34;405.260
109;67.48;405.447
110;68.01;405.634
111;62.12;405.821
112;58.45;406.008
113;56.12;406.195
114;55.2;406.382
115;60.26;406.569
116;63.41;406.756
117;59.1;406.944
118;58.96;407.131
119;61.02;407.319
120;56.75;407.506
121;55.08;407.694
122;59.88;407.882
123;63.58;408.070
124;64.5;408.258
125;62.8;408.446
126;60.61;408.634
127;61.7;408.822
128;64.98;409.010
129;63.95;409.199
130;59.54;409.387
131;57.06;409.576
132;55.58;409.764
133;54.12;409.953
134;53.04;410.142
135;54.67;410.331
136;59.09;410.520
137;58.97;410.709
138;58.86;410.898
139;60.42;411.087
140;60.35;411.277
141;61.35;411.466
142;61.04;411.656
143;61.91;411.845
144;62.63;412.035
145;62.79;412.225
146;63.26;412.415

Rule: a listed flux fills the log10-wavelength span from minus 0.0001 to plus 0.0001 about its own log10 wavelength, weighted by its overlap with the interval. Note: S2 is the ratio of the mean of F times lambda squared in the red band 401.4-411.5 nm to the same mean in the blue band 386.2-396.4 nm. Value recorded 1.82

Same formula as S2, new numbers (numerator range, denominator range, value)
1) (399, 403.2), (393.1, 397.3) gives 2.02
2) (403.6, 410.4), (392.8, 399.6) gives 1.68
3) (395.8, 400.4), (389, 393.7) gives 1.23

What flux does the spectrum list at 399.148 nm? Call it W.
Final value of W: 57.31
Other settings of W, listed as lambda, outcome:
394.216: 35.53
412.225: 62.79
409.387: 59.54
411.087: 60.42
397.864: 47.18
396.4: 23.04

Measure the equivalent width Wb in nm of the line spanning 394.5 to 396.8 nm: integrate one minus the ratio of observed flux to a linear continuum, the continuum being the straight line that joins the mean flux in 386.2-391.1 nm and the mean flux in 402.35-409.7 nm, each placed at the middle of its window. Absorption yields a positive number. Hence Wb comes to 0.51 nm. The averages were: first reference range 35.7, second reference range 61.2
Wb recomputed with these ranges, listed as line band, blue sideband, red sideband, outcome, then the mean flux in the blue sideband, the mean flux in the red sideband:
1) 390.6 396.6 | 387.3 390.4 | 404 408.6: 0.859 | 36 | 61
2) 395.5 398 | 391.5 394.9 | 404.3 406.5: 0.507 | 33.1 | 60.8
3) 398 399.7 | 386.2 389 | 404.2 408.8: -0.271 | 31.3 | 60.7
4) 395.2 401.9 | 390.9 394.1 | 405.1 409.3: -0.292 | 35.5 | 61.2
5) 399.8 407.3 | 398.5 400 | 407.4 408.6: -0.229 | 59.2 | 60.5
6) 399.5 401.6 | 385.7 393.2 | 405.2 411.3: -0.464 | 36.4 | 59.9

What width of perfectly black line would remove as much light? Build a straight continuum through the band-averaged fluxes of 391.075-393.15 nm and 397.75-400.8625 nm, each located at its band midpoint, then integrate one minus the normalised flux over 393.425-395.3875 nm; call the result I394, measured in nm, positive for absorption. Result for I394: 0.52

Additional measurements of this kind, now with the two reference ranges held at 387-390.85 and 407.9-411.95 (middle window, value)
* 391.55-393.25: 0.20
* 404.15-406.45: -0.27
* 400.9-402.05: -0.28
